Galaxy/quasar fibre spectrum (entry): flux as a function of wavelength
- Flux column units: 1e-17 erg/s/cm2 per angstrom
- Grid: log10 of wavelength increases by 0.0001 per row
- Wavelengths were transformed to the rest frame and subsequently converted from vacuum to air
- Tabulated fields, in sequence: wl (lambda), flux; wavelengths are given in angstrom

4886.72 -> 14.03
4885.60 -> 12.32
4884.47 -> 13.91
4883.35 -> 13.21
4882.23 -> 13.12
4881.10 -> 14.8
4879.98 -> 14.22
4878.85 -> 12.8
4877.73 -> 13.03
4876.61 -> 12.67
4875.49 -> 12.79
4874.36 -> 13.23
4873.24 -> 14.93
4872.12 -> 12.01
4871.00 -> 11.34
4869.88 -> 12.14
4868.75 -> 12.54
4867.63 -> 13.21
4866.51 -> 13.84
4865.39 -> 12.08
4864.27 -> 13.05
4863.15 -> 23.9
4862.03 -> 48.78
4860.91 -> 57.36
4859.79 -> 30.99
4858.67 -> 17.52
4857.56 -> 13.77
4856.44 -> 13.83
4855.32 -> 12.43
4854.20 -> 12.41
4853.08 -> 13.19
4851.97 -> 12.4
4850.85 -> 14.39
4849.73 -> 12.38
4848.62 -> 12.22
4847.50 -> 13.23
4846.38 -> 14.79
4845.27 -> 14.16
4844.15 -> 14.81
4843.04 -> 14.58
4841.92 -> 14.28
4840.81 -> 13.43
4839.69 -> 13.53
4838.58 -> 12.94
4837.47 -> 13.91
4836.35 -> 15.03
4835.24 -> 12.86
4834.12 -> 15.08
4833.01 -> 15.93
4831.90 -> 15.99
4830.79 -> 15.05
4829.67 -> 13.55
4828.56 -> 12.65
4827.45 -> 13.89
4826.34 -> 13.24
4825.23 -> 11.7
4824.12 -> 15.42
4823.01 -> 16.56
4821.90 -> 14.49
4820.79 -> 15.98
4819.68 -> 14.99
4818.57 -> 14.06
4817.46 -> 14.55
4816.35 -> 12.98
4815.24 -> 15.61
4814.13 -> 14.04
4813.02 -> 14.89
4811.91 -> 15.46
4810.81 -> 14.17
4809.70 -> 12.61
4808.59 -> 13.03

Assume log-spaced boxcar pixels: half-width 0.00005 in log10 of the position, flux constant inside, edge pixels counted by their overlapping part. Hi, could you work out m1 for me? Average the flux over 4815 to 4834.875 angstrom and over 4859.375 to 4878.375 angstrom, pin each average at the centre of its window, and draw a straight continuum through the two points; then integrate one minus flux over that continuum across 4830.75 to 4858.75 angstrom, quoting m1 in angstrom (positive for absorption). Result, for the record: 4.4 angstrom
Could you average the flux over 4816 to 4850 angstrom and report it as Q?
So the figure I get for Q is 14.2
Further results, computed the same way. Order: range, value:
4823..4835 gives 14.3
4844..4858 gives 13.3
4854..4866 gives 23.6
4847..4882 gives 16.7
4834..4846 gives 14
